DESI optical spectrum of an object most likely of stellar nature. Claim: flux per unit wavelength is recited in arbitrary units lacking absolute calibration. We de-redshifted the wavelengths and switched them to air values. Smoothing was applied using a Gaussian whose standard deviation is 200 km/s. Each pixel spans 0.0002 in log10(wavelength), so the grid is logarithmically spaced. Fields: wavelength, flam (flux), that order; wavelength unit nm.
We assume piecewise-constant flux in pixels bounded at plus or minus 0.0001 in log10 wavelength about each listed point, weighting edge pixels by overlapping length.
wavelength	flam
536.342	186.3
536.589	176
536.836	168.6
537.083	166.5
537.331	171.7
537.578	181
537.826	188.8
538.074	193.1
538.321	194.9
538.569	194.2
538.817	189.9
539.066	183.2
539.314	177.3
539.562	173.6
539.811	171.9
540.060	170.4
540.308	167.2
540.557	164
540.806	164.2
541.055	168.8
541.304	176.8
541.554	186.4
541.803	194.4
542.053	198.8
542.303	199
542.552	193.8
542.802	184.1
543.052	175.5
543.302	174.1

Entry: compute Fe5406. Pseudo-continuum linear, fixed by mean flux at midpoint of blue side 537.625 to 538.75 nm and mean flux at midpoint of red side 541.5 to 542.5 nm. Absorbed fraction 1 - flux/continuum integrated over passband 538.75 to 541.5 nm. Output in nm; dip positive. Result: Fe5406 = 0.287 nm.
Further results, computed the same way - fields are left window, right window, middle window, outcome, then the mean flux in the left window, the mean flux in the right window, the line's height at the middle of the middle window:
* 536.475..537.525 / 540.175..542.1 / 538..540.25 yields -0.11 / 171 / 177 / 174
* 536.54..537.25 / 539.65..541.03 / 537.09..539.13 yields -0.20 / 170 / 168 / 169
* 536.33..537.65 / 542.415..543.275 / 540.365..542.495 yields 0.00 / 174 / 184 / 181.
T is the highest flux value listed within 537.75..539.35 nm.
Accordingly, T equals 194.9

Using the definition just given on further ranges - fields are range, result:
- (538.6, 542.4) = 199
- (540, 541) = 170.4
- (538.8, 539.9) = 189.9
